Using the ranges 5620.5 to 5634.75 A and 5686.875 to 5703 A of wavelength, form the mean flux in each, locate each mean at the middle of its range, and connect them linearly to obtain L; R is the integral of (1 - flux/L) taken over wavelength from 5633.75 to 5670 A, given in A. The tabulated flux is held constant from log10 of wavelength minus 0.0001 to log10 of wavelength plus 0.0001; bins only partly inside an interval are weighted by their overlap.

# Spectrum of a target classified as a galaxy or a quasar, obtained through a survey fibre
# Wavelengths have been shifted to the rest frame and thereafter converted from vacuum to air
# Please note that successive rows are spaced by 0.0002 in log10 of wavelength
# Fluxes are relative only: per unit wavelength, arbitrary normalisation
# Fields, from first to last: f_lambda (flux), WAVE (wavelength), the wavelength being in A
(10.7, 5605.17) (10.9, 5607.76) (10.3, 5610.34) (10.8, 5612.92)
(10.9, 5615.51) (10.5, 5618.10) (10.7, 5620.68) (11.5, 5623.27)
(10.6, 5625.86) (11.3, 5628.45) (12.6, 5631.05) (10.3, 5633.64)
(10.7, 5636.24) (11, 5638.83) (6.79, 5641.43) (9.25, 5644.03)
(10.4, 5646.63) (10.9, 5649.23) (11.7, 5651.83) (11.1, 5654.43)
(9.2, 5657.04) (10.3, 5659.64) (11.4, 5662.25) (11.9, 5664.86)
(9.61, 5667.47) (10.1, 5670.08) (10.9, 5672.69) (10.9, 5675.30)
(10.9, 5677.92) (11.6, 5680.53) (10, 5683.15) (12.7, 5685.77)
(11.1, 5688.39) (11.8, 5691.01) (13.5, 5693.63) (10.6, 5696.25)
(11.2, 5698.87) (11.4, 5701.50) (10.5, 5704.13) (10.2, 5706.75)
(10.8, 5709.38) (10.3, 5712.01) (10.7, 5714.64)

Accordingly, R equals 3.3 A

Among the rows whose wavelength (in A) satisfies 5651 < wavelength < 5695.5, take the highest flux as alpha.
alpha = 13.5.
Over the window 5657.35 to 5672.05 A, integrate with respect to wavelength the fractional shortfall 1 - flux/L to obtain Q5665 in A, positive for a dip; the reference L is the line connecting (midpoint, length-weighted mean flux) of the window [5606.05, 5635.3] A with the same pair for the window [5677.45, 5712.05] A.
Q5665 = 0.71 A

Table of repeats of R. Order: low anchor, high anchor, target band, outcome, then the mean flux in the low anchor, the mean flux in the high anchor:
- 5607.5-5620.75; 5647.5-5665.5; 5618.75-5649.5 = 0.8 A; 10.7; 10.9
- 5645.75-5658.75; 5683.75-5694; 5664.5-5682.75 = 1.1 A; 10.7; 12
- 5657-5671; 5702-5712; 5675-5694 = -1.7 A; 10.5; 10.5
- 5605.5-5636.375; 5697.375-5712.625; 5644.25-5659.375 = 0.5 A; 10.9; 10.8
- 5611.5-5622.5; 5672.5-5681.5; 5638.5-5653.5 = 1.3 A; 10.8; 11.1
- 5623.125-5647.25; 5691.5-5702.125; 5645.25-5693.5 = 0.6 A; 10.4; 11.7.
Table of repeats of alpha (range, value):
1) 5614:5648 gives 12.6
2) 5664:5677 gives 11.9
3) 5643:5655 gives 11.7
